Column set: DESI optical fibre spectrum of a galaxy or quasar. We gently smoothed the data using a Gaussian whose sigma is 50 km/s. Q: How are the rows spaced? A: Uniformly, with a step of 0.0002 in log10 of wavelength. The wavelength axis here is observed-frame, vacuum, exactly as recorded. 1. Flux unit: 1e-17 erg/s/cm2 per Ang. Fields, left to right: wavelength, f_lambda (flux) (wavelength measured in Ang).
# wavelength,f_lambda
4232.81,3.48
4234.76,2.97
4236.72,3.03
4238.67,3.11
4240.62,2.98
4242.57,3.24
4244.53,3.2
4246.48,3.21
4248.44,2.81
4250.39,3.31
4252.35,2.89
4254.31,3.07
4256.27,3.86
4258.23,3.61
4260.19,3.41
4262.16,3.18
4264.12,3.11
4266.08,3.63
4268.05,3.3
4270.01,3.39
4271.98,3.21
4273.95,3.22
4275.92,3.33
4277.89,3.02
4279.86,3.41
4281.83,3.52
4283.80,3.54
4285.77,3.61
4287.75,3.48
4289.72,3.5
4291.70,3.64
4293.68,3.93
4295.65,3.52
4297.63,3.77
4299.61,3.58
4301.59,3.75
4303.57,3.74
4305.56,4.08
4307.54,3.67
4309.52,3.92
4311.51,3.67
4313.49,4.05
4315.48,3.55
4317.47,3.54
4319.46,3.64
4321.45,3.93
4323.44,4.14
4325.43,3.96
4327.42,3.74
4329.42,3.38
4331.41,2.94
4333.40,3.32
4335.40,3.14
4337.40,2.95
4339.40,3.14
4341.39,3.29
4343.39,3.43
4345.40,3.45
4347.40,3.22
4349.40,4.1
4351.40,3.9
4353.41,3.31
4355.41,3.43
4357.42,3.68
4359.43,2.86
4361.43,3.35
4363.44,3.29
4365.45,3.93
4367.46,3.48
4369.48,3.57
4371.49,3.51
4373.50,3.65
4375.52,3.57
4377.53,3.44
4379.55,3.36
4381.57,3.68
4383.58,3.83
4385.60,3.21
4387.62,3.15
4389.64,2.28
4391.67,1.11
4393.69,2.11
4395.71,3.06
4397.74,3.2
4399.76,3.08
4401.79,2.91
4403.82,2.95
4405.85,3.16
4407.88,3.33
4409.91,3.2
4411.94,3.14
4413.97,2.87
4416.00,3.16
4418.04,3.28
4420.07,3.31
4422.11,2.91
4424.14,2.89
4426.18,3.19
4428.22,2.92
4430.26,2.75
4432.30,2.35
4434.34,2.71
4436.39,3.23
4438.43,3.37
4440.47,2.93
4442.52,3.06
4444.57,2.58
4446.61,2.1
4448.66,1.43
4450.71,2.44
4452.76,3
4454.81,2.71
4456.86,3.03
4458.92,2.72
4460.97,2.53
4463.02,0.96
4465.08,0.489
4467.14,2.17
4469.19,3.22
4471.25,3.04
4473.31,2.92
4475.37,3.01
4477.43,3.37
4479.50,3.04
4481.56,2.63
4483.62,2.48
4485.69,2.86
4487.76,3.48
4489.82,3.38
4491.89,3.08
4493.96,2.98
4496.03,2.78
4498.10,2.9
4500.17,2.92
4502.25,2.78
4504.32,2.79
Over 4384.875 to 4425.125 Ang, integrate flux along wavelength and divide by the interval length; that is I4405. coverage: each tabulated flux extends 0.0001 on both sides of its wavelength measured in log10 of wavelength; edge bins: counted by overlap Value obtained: 2.91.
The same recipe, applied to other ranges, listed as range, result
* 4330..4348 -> 3.21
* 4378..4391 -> 3.2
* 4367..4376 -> 3.56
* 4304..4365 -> 3.54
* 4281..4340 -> 3.61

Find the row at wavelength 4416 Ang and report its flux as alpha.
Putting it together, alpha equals 3.16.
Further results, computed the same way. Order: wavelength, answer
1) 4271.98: 3.21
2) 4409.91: 3.2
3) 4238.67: 3.11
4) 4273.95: 3.22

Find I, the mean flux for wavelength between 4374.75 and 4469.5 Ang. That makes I 2.8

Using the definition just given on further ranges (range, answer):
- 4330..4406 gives 3.24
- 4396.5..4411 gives 3.12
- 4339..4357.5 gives 3.5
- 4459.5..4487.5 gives 2.55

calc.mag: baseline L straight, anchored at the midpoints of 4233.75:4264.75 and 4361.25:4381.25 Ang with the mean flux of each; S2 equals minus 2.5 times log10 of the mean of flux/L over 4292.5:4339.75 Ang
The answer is -0.08 mag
